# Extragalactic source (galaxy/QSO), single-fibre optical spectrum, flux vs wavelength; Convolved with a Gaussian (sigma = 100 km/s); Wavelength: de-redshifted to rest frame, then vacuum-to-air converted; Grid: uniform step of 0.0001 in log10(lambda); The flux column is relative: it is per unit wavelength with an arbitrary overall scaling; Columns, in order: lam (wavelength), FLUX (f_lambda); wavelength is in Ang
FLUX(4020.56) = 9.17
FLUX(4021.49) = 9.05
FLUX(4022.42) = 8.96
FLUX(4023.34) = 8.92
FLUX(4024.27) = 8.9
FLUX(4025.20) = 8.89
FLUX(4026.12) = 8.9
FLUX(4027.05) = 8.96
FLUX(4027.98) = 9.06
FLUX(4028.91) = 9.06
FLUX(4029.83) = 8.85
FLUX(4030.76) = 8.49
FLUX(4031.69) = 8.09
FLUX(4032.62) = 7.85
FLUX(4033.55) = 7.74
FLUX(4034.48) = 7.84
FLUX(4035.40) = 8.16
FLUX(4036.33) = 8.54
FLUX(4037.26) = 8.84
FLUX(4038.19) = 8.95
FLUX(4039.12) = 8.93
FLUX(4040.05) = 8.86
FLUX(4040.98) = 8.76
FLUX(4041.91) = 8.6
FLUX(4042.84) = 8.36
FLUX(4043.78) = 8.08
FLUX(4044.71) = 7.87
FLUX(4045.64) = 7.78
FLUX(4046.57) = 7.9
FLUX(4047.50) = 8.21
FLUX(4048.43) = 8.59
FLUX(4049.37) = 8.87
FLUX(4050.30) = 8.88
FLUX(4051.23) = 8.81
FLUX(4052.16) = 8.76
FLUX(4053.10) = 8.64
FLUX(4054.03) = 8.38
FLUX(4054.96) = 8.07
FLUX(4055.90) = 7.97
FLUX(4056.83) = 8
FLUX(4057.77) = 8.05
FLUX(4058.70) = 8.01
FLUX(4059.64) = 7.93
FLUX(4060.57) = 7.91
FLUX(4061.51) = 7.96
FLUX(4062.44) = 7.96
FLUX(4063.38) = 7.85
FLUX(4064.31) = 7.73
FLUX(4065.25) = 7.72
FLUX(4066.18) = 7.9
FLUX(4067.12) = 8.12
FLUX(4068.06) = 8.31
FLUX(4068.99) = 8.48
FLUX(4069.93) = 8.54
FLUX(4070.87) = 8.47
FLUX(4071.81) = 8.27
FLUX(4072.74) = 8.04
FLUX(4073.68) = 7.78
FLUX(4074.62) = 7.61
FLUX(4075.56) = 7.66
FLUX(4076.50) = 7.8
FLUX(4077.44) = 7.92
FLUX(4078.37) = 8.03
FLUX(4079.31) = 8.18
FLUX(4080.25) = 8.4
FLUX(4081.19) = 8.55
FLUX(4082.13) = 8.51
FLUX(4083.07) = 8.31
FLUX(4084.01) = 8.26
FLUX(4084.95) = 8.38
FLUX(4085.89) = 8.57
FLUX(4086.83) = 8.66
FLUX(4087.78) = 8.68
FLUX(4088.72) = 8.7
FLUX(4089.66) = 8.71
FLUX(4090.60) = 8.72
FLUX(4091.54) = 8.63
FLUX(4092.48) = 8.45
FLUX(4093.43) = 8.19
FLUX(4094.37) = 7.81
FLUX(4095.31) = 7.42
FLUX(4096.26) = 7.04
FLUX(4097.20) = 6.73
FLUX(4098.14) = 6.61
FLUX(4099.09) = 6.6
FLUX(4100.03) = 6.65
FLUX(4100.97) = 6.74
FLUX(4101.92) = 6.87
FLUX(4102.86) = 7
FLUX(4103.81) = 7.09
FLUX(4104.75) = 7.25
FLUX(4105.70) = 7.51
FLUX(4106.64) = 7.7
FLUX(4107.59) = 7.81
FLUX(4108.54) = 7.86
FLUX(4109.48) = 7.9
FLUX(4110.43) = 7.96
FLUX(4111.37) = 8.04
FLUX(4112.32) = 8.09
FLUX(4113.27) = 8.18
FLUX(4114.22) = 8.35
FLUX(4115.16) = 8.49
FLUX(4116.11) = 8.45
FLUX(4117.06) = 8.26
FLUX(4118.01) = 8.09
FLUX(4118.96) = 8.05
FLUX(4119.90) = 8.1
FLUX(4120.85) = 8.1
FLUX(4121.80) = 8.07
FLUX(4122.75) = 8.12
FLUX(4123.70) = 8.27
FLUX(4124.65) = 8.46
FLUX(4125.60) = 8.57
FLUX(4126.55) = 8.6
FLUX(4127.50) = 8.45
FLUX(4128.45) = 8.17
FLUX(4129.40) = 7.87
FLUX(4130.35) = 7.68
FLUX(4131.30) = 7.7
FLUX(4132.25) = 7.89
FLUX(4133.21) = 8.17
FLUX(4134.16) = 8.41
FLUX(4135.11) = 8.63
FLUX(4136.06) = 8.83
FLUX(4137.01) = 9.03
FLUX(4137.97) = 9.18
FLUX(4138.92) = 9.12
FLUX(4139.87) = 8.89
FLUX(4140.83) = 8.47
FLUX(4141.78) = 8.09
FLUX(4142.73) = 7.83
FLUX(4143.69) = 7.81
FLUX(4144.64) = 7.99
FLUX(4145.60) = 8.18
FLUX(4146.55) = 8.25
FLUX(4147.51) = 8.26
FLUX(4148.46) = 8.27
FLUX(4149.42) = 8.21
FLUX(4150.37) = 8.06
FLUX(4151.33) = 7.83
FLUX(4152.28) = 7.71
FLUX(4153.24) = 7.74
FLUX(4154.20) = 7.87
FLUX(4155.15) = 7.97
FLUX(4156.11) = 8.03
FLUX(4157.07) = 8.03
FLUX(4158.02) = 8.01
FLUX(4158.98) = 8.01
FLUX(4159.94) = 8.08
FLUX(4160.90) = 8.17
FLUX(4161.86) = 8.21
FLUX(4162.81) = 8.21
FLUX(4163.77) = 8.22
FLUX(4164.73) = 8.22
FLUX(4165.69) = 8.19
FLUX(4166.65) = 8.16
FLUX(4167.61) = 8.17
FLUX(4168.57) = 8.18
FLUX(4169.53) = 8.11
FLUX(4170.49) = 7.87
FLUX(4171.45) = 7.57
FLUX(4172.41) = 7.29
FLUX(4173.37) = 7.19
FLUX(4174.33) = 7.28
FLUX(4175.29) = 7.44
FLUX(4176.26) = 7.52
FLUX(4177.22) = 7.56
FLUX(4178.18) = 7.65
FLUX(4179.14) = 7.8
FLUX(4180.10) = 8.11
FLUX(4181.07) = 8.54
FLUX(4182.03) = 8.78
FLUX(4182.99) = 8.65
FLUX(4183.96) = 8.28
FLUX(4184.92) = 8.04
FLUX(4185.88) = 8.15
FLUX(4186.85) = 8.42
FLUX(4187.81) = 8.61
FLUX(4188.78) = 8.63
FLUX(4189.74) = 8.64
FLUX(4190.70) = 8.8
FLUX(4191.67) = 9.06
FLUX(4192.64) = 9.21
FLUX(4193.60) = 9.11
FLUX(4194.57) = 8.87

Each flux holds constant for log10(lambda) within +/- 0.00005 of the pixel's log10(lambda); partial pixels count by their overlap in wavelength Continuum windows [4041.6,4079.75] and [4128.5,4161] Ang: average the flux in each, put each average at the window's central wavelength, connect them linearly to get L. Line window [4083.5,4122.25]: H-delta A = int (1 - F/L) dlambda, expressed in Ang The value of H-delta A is 1.38 Ang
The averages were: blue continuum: 8.14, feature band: 7.87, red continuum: 8.18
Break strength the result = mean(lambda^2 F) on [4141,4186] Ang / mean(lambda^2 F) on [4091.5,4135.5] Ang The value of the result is 1.04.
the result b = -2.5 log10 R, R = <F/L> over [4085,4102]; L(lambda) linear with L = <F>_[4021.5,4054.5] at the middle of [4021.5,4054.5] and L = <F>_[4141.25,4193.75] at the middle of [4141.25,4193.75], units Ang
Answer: 0.08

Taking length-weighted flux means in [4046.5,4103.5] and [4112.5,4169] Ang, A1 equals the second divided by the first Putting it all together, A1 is 1.0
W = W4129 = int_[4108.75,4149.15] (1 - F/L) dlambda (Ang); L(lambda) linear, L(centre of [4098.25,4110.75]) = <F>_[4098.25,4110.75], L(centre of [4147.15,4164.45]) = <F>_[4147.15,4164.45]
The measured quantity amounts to -3.3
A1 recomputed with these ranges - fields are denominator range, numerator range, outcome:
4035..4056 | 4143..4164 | 0.95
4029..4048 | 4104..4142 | 0.98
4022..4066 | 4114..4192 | 0.97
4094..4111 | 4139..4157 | 1.12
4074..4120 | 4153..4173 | 1.01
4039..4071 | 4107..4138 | 1.00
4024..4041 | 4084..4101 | 0.92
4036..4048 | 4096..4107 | 0.83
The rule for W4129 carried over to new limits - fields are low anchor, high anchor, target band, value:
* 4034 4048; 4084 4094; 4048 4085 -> 1.2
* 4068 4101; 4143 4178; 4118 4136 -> -0.5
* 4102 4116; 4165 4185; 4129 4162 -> -1.3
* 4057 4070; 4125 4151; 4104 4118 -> 0.4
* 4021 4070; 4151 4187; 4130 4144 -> -0.5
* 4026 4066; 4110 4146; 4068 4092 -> 0.0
